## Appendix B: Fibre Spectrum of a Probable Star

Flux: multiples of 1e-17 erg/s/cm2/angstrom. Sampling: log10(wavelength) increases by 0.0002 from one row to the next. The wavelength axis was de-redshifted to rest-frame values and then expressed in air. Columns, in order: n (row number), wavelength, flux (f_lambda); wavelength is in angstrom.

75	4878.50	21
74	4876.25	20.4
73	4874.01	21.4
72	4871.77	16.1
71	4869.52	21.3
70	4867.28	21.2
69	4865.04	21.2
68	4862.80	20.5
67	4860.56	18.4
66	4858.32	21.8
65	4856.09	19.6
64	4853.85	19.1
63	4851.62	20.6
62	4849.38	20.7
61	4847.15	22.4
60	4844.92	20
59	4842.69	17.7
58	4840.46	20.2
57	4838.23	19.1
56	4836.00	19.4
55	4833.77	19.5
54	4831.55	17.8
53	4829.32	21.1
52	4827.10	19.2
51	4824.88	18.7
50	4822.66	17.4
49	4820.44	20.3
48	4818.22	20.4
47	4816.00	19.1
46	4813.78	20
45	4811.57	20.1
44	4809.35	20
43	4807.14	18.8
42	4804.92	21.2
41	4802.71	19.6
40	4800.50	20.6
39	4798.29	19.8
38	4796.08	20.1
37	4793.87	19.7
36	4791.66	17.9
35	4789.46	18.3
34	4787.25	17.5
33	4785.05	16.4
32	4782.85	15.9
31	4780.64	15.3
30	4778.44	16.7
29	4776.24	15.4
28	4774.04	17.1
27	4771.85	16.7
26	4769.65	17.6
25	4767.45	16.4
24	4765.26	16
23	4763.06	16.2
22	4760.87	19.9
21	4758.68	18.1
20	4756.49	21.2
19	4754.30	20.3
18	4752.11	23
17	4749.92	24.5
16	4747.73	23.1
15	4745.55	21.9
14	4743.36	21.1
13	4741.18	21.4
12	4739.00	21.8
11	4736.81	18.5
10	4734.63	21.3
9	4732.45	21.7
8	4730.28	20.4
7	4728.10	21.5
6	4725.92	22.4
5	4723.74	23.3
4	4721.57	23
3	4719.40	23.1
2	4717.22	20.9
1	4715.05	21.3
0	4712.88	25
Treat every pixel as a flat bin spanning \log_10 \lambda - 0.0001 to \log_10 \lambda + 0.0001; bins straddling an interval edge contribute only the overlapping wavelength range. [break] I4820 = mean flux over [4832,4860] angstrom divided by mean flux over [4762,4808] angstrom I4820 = 1.1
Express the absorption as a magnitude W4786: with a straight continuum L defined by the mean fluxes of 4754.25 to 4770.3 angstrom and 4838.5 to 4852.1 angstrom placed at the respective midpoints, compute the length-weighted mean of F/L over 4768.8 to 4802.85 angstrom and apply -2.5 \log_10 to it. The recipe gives 0.06 mag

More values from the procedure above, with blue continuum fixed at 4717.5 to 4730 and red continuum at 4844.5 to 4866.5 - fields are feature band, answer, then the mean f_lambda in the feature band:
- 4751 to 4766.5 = 0.14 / 19.2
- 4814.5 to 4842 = 0.08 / 19.3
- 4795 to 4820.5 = 0.06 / 20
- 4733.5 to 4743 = 0.07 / 20.8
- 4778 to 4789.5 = 0.29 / 16.5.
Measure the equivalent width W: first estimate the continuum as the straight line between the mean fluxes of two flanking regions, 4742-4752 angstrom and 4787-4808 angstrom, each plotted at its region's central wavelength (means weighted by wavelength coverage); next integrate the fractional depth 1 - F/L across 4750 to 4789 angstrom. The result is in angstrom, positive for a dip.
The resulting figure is 6.3 angstrom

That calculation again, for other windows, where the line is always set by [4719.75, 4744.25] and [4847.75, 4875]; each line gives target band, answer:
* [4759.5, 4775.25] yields 3.0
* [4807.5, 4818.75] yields 0.5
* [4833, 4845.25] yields 0.7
